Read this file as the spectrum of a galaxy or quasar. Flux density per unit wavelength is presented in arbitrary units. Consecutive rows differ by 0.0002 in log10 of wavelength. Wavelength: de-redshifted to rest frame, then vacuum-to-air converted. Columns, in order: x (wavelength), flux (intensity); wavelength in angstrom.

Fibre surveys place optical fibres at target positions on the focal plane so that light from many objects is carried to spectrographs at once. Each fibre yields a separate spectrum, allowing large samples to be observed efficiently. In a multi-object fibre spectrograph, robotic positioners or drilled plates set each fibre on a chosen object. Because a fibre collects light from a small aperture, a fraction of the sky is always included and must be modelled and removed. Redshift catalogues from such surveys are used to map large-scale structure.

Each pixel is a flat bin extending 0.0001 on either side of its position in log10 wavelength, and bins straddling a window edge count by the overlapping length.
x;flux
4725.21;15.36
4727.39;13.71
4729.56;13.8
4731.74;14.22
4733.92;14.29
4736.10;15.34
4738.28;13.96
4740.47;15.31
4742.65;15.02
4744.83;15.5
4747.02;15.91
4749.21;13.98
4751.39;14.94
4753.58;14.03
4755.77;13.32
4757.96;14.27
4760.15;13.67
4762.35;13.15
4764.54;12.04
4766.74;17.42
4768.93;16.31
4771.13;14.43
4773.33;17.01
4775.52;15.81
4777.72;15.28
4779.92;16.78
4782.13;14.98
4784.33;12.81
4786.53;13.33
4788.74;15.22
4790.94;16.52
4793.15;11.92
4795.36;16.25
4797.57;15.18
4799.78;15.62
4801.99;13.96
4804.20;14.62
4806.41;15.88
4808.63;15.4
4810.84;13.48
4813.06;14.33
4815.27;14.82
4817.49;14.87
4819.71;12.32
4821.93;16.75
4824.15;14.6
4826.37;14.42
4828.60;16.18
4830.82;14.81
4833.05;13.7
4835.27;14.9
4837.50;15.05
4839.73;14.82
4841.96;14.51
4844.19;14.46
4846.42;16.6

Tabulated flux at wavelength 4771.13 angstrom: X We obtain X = 14.43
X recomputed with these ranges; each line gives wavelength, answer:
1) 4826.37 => 14.42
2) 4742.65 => 15.02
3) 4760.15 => 13.67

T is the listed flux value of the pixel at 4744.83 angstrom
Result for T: 15.5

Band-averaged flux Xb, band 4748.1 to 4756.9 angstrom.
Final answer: 14.1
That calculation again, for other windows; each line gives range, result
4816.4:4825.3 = 14.6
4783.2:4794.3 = 14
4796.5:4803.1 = 14.9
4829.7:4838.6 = 14.6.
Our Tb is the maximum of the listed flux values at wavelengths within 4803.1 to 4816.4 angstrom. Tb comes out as 15.88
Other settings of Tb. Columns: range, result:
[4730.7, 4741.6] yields 15.34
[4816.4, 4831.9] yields 16.75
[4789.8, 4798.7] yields 16.52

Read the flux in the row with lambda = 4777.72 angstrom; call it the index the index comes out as 15.28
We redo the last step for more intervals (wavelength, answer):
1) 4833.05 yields 13.7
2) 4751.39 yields 14.94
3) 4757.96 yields 14.27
